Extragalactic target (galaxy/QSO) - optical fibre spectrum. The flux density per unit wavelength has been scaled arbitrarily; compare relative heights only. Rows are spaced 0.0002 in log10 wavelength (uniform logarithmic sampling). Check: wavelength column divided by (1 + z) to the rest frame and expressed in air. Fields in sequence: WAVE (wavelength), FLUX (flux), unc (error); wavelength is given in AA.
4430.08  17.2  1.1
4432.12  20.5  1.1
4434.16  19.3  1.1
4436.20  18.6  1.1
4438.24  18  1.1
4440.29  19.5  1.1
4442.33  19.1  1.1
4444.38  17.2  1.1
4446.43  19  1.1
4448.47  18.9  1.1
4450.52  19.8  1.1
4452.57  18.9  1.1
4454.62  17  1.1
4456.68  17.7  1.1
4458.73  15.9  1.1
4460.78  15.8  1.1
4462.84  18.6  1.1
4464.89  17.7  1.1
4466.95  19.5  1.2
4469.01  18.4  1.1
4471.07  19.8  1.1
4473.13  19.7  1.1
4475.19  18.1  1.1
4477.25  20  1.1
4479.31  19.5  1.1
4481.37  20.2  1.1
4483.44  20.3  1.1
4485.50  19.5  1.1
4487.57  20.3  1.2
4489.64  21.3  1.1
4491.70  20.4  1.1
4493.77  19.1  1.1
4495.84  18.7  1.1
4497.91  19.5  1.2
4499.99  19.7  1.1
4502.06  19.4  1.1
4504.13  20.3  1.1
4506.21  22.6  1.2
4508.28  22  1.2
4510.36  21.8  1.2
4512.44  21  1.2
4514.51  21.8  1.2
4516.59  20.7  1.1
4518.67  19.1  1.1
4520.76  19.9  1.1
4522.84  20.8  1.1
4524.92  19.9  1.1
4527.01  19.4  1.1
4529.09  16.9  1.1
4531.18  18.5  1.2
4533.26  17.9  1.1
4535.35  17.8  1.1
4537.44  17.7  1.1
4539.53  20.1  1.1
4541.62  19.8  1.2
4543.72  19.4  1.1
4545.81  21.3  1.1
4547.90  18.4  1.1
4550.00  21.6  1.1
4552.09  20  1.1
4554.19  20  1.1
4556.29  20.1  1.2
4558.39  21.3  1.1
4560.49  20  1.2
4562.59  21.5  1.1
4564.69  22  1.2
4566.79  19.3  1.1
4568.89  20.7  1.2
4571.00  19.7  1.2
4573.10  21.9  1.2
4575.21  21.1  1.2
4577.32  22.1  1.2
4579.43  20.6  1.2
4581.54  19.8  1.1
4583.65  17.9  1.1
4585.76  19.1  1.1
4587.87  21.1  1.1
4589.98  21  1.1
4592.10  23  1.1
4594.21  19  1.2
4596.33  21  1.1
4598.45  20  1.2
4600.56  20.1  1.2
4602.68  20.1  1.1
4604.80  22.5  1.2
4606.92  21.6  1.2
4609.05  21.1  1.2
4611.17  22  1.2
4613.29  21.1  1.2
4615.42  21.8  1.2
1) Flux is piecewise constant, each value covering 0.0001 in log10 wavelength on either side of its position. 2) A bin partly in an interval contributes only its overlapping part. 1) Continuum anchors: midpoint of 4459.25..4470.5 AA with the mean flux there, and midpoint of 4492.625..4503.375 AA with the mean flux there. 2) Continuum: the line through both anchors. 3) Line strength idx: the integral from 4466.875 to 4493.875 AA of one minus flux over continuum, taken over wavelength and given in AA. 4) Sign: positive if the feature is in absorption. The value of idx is -1.67 AA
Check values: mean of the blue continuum 18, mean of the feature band 19.8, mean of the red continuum 19.3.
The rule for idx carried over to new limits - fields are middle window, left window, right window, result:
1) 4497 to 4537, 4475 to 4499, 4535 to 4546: -0.8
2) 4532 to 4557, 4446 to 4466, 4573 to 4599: 0.3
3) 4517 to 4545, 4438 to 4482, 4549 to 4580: 1.4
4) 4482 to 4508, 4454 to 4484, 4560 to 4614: -1.5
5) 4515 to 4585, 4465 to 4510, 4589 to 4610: 1.9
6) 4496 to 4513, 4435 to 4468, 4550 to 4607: -1.3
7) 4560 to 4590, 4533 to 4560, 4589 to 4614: -0.2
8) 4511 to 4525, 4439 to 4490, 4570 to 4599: -0.7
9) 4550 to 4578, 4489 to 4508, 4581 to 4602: -0.8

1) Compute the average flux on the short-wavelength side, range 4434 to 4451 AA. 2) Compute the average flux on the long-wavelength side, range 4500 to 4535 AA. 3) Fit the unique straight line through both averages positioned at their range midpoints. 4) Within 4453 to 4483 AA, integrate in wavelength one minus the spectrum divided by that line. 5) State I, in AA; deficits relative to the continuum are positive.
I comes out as 1.2 AA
